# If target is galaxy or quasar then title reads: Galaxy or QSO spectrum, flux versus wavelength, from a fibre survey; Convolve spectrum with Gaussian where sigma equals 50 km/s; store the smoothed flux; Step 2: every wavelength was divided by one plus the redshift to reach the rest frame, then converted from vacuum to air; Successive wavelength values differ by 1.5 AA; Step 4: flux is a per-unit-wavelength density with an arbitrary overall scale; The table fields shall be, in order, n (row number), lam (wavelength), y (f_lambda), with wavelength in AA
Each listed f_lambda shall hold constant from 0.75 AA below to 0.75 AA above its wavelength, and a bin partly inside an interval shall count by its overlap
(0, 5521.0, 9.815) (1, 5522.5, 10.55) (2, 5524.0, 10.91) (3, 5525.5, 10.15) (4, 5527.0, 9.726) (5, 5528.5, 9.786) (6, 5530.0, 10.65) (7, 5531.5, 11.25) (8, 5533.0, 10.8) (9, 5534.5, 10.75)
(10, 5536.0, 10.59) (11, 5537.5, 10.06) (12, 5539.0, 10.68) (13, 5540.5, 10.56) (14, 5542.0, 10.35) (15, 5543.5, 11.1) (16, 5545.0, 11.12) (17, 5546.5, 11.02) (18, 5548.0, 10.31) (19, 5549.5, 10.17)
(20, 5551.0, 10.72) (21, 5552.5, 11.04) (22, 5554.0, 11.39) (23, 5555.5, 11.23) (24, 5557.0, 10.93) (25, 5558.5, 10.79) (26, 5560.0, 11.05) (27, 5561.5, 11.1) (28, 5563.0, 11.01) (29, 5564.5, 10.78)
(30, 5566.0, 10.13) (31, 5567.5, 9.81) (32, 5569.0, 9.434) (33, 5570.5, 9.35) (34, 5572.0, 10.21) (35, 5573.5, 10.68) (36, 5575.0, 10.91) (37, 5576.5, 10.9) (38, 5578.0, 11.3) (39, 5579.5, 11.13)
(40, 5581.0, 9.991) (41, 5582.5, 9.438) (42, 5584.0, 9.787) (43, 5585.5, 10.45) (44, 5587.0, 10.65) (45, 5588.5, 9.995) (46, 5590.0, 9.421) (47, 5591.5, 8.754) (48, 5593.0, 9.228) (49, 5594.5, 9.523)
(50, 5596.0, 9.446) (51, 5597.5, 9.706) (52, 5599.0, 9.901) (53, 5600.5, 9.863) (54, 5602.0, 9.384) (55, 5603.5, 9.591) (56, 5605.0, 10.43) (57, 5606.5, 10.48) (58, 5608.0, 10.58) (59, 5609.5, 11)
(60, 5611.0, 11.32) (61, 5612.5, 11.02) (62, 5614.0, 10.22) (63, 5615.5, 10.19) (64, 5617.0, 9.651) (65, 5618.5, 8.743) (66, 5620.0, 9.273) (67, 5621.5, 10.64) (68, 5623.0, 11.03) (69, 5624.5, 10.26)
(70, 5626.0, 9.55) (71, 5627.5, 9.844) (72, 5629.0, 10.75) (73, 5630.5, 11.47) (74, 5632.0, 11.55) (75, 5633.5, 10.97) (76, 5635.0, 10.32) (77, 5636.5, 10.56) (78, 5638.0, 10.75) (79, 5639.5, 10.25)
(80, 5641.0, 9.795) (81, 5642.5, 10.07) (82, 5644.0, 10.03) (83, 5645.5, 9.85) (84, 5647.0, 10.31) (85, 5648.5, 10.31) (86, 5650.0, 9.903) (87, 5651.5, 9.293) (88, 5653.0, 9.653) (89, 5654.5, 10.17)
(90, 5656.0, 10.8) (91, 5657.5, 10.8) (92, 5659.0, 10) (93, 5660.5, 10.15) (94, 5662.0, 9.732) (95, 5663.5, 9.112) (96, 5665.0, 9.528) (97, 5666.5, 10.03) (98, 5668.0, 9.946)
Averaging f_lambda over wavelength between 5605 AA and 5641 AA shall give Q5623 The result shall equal 10.4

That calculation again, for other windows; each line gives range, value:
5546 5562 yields 10.9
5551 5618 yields 10.3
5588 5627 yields 9.97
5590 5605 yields 9.53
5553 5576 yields 10.6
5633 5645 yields 10.3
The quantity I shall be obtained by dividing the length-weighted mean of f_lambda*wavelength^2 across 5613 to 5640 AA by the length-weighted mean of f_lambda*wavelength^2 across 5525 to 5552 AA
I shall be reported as 1.0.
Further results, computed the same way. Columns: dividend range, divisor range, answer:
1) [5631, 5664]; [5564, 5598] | 1.04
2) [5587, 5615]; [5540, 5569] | 0.95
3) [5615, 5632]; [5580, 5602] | 1.06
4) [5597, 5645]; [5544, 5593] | 1.00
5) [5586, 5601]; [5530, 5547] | 0.92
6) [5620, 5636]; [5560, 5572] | 1.05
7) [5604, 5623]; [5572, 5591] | 1.01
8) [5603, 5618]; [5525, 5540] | 1.03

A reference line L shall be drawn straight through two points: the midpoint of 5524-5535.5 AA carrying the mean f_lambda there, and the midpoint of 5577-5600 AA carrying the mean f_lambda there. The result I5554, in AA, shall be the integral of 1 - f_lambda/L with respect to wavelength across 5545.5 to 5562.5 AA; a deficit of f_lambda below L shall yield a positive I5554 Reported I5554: -1.07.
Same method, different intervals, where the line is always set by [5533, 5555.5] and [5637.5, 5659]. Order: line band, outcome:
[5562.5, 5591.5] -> 0.8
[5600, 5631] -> 0.2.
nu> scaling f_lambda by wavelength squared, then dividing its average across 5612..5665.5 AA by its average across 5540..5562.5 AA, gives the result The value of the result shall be 0.97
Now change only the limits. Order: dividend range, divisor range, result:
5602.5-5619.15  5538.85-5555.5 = 0.98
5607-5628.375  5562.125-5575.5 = 1.02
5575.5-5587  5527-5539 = 1.01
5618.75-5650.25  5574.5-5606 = 1.05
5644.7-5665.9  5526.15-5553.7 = 0.98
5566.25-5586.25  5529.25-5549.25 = 0.97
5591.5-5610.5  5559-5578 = 0.96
